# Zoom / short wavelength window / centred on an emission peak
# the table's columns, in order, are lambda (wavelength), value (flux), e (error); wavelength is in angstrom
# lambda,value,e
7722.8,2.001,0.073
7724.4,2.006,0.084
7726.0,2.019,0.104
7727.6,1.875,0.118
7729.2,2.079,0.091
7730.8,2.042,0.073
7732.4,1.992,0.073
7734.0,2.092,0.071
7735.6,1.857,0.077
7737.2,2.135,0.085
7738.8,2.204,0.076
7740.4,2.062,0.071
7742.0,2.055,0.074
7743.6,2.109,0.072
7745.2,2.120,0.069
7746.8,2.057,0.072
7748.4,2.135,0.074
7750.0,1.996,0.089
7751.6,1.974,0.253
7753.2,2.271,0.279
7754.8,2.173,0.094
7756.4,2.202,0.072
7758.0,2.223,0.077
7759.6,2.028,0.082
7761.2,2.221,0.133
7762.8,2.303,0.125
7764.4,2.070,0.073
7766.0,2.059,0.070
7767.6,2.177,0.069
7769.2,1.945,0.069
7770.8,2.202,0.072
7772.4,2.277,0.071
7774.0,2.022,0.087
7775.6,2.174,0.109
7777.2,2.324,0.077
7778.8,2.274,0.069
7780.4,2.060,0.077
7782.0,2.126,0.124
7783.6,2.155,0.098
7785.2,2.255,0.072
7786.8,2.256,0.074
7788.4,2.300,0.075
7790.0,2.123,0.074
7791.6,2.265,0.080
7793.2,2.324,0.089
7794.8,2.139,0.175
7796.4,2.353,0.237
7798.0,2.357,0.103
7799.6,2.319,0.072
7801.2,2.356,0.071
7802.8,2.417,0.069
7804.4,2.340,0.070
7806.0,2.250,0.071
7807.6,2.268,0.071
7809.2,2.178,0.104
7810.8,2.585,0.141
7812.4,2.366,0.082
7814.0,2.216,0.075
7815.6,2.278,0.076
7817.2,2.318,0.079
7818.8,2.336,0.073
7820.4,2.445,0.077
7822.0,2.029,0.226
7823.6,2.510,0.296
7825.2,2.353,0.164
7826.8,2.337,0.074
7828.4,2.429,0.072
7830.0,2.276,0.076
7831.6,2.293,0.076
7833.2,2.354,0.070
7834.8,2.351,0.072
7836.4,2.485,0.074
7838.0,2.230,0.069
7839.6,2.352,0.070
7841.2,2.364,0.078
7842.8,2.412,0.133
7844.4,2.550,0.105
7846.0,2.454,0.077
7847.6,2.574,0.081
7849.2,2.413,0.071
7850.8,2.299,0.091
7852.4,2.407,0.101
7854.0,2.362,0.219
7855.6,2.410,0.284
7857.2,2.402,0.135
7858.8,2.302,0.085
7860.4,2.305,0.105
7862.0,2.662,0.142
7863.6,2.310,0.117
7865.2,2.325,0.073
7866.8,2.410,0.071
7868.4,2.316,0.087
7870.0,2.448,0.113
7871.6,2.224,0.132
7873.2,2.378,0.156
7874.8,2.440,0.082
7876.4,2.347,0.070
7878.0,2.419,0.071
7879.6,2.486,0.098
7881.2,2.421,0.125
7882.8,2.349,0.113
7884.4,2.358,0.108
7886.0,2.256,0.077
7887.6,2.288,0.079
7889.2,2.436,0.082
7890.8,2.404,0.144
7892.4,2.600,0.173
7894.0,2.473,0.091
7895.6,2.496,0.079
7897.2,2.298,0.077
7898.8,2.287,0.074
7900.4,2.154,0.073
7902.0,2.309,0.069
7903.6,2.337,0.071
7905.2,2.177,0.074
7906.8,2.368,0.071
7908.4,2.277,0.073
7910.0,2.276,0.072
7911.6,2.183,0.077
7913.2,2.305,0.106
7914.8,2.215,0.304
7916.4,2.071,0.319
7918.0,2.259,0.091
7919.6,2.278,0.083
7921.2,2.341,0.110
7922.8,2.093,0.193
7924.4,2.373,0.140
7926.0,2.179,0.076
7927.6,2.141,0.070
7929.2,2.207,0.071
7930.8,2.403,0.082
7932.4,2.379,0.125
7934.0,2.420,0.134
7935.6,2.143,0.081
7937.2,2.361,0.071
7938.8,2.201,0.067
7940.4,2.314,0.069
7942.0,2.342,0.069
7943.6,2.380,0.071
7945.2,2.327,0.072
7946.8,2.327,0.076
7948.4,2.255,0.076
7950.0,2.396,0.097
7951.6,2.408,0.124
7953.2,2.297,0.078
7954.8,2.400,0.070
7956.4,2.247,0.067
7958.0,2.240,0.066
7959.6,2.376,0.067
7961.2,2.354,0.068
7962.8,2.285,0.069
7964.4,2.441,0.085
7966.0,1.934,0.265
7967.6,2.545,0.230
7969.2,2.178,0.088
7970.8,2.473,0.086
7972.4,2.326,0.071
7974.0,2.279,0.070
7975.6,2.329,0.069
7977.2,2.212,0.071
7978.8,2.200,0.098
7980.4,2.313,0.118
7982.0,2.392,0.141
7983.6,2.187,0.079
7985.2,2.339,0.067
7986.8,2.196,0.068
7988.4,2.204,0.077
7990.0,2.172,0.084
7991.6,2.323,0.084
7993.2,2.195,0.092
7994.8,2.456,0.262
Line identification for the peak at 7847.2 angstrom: Mg II 2798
